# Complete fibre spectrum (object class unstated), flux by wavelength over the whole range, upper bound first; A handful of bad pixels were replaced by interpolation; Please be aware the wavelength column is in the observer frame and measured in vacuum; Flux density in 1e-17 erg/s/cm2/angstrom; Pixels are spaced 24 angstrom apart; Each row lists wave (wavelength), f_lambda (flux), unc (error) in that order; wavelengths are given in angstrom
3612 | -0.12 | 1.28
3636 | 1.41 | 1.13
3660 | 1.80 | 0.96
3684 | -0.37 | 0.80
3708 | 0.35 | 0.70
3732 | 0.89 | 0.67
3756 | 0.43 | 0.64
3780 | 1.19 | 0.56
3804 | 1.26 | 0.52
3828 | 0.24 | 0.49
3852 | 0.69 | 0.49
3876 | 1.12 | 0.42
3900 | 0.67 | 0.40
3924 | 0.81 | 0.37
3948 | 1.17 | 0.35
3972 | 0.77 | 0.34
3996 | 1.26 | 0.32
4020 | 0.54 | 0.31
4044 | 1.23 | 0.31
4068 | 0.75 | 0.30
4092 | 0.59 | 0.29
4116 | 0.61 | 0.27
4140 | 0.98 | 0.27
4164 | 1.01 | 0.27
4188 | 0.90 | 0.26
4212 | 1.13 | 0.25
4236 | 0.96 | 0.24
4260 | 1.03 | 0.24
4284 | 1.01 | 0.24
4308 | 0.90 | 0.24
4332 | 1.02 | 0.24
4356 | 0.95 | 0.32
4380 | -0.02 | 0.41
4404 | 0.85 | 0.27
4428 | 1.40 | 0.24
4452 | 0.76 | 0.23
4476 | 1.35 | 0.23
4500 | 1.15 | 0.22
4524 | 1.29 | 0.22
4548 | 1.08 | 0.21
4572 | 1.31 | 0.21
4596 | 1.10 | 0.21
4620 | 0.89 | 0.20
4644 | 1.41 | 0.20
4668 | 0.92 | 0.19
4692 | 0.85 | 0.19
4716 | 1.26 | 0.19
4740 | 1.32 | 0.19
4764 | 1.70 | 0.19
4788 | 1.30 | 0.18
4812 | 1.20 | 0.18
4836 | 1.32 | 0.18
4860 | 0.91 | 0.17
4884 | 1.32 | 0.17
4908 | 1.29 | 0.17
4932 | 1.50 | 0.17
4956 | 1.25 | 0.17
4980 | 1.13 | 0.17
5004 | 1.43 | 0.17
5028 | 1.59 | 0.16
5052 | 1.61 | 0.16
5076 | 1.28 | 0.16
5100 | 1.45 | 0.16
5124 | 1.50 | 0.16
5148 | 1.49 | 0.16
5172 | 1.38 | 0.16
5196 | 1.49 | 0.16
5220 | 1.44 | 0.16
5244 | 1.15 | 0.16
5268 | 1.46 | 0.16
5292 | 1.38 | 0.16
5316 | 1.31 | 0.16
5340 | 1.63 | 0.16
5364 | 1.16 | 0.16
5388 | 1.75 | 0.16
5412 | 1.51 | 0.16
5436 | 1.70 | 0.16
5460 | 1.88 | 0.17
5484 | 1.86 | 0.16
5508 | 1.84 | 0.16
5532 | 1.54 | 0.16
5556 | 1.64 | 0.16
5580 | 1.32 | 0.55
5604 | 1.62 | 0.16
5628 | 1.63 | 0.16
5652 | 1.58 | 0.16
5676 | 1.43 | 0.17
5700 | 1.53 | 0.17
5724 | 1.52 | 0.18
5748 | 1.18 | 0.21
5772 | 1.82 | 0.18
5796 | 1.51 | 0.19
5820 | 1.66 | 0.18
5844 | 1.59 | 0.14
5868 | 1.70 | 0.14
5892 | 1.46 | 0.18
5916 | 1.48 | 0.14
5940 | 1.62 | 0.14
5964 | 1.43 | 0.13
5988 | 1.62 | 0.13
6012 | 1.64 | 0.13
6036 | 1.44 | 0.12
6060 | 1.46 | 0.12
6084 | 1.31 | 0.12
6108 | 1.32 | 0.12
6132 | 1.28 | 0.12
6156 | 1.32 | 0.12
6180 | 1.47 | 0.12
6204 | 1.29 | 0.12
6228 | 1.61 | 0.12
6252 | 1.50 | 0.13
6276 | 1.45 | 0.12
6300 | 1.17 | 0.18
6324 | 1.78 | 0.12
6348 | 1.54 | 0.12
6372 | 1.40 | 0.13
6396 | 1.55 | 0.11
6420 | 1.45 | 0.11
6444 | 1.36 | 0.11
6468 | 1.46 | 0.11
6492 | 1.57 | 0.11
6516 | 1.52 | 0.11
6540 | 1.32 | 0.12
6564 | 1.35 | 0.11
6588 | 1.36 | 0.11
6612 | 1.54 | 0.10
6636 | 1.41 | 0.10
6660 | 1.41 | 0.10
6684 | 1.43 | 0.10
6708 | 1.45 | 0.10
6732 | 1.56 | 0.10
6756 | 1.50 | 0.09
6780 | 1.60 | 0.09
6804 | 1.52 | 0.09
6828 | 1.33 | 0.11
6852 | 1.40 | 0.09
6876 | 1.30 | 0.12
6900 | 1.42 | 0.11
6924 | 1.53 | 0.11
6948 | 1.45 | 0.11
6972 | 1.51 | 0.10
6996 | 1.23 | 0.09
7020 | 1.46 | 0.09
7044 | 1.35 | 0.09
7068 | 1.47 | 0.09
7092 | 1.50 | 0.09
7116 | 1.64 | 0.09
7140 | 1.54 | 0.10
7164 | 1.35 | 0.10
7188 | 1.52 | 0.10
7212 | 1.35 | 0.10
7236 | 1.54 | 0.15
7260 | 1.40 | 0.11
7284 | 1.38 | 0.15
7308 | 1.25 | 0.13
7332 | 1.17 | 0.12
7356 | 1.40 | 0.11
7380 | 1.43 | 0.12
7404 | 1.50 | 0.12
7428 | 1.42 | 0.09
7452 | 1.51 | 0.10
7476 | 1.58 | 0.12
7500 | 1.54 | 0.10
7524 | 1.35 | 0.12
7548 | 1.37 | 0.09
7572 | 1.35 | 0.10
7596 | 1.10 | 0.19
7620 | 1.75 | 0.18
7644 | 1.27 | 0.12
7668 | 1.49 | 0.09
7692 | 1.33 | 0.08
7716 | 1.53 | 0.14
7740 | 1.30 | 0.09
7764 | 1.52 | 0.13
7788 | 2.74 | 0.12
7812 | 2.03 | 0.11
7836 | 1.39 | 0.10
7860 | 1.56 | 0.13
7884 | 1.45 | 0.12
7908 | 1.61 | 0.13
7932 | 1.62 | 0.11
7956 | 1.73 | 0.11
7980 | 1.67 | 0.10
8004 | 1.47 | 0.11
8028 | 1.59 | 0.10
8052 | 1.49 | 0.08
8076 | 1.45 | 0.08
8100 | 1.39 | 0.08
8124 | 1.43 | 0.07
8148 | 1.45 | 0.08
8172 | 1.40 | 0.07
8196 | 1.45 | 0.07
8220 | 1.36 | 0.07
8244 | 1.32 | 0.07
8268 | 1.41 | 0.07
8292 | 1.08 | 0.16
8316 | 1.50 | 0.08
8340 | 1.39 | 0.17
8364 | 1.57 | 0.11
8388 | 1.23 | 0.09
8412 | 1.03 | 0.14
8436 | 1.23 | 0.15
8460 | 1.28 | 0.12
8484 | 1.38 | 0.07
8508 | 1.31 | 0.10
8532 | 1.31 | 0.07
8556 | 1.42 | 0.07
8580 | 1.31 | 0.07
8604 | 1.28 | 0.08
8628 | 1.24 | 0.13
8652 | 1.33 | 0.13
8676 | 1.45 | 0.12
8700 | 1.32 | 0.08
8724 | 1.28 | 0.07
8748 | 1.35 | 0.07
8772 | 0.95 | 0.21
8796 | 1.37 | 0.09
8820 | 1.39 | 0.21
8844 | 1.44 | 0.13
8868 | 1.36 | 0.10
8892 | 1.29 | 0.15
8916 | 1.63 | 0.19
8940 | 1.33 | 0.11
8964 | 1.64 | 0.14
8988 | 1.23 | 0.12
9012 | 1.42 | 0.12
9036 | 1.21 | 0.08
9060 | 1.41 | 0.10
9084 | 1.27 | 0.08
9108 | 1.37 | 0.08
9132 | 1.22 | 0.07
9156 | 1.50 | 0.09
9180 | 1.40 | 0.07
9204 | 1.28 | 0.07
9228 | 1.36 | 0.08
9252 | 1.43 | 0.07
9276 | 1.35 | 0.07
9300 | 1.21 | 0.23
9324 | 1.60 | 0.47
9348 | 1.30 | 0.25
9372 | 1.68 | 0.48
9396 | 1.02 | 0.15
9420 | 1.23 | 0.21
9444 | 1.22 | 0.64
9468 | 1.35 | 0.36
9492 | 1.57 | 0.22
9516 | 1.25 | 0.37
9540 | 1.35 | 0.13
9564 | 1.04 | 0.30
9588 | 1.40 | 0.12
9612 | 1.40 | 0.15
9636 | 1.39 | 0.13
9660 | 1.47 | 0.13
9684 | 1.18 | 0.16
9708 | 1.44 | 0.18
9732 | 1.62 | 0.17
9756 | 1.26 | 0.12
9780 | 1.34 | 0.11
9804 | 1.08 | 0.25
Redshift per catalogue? 0.185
